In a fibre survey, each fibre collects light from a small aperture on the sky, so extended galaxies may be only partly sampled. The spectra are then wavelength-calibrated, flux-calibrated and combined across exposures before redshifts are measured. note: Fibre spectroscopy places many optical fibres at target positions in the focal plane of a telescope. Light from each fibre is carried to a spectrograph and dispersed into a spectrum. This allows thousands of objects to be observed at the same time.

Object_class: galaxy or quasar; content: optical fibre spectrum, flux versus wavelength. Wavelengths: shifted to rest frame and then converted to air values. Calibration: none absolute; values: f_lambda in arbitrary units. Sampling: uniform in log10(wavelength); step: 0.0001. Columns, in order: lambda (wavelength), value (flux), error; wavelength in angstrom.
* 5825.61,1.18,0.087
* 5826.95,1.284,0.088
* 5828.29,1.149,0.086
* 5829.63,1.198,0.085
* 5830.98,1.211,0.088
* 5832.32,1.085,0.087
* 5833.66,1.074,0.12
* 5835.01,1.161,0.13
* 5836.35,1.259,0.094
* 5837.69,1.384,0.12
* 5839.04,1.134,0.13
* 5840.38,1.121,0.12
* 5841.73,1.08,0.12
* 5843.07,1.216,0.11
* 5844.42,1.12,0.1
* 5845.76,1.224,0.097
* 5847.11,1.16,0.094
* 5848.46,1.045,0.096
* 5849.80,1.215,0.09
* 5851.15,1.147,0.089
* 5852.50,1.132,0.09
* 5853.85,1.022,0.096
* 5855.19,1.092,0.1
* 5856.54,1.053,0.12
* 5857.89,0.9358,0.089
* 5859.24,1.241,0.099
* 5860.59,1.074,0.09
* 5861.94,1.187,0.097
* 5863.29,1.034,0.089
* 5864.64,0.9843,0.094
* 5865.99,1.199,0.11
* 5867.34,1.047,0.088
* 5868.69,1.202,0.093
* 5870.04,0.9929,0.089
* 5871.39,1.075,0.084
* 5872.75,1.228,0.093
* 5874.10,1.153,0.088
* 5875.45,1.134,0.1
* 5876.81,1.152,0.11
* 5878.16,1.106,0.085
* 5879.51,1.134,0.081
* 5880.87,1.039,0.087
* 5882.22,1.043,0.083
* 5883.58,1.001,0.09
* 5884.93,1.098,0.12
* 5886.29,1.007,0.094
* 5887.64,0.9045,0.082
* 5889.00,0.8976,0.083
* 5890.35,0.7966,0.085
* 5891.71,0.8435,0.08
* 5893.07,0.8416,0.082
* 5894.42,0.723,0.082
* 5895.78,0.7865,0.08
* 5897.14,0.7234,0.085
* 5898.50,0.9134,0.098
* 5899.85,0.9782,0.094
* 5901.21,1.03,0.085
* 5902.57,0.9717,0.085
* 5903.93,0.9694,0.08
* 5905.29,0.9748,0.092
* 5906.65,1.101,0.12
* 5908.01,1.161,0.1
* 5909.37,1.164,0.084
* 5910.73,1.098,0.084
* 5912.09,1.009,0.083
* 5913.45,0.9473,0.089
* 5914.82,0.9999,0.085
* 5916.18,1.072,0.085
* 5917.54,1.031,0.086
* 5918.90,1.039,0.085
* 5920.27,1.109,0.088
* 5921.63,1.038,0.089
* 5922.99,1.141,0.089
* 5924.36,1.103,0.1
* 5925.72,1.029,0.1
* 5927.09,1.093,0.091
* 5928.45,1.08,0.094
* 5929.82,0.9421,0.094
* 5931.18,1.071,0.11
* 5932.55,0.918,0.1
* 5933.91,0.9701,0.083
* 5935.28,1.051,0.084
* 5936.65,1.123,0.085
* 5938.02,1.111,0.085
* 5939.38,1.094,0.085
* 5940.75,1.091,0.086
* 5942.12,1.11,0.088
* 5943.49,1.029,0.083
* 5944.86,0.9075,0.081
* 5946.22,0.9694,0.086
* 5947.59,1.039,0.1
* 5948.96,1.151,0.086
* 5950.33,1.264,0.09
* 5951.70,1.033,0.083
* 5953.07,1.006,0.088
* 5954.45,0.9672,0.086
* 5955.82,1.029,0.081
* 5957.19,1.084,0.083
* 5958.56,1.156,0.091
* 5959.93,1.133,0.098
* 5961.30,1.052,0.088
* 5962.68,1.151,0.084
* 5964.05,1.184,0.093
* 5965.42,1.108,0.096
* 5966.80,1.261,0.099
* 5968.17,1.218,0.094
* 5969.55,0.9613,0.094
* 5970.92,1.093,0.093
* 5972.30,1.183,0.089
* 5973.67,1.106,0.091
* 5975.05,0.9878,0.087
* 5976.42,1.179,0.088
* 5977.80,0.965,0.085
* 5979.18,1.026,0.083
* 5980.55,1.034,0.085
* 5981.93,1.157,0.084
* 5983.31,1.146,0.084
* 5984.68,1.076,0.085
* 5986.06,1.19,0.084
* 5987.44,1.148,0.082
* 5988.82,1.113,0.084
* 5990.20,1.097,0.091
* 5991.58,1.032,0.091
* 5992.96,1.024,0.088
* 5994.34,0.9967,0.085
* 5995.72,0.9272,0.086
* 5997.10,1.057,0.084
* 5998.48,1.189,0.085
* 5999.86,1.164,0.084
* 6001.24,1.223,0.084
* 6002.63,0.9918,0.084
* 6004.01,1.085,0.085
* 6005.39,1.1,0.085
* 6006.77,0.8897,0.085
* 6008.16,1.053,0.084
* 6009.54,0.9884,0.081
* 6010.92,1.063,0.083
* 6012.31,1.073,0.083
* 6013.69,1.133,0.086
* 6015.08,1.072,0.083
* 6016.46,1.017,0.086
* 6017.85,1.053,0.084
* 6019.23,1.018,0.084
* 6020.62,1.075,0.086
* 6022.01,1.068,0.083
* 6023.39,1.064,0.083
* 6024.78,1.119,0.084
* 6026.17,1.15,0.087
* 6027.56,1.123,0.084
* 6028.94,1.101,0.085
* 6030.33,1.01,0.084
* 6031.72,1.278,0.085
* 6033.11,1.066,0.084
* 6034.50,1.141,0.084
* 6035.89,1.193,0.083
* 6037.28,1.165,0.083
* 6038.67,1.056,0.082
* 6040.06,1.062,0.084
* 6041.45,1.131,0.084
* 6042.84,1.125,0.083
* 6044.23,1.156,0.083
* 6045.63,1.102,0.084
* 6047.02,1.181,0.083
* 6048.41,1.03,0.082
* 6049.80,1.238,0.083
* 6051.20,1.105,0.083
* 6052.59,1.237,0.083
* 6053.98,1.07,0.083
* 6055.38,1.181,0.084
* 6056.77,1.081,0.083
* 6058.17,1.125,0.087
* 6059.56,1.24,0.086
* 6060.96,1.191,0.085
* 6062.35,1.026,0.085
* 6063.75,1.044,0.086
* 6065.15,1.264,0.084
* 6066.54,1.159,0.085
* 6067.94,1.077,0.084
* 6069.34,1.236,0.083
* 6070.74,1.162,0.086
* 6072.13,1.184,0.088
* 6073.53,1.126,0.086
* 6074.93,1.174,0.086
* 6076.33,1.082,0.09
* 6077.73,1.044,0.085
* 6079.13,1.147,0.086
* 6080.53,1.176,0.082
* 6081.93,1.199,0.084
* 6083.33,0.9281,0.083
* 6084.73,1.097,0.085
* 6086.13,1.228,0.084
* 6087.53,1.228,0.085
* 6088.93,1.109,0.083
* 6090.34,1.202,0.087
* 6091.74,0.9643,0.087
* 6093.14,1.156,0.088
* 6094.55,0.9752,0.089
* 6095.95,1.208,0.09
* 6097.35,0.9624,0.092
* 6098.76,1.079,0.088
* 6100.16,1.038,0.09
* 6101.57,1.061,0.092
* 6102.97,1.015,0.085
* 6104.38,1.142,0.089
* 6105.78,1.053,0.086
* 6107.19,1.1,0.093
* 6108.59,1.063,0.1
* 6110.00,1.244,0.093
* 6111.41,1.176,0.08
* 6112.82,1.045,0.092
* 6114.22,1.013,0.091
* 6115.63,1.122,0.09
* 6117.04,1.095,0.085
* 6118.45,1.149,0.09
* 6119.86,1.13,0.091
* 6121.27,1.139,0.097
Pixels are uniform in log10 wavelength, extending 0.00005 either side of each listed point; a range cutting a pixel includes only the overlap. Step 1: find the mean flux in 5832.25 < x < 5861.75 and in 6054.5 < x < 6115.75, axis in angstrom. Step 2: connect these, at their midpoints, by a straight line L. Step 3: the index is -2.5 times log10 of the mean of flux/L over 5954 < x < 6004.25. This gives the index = 0.03 mag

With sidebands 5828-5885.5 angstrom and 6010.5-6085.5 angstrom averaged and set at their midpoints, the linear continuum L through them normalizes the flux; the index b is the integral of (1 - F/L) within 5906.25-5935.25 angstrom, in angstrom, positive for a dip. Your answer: 1.8 angstrom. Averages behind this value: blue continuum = 1.12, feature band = 1.05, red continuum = 1.12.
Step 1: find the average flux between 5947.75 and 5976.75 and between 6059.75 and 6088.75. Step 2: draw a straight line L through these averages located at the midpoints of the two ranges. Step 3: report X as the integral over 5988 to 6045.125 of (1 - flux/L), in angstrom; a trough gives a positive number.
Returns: 1.99 angstrom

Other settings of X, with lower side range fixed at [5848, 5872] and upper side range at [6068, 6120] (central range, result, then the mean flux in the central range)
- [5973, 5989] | 0.13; 1.09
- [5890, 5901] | 2.62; 0.835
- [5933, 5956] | 0.94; 1.05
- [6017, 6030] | 0.27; 1.08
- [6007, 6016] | 0.42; 1.05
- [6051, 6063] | -0.36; 1.14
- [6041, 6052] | -0.27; 1.13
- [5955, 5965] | -0.09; 1.11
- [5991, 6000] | 0.44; 1.05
